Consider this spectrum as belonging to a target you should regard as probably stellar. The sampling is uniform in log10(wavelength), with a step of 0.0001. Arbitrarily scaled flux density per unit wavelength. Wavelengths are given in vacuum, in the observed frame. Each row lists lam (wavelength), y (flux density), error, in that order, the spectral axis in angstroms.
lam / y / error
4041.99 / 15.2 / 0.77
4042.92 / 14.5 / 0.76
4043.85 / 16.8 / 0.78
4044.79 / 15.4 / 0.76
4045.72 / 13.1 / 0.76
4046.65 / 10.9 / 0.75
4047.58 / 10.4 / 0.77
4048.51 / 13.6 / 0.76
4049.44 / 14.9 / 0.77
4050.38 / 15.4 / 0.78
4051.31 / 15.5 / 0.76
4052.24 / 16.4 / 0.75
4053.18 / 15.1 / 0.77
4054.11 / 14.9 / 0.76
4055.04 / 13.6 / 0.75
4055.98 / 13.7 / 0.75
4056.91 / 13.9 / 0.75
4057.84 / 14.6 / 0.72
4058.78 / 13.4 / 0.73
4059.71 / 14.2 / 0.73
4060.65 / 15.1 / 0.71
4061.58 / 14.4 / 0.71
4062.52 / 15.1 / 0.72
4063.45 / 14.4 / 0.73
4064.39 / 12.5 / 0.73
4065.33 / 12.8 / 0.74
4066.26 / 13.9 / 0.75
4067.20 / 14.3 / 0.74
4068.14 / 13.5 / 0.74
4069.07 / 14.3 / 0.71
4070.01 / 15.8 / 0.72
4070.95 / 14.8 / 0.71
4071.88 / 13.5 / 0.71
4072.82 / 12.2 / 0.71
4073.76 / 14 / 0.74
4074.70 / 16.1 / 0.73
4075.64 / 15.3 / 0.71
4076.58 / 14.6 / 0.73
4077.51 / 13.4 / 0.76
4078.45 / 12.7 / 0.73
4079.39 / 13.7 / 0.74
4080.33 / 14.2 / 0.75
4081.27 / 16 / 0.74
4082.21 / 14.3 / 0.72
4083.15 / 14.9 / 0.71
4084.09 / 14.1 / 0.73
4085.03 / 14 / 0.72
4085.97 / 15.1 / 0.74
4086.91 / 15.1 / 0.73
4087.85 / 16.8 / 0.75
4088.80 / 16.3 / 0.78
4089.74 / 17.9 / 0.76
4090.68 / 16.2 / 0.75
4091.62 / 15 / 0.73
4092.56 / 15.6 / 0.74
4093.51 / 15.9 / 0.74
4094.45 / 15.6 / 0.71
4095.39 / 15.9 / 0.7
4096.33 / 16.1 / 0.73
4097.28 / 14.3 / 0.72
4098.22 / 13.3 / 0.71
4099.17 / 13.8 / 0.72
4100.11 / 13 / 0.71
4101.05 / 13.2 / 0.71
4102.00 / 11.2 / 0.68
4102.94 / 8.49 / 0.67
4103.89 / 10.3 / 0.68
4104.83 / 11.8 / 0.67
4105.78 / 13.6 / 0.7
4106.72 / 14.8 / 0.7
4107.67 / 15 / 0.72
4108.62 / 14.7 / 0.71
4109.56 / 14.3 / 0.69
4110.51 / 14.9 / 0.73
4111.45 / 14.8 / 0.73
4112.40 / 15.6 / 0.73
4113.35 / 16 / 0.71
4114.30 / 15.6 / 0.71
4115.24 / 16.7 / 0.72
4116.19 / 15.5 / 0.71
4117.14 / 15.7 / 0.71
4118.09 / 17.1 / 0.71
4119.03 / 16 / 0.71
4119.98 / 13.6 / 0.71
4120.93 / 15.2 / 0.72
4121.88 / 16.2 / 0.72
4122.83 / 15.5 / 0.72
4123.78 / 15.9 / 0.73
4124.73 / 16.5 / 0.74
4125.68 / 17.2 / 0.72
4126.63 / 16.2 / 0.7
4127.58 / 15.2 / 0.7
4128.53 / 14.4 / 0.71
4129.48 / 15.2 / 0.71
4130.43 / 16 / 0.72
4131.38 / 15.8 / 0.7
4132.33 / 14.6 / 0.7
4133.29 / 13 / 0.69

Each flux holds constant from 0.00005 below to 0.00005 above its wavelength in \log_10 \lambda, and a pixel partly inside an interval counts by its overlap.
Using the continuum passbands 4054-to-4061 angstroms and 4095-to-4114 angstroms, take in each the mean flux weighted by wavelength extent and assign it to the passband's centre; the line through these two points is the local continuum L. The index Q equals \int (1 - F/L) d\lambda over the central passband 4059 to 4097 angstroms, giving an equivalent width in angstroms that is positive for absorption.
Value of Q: -2.1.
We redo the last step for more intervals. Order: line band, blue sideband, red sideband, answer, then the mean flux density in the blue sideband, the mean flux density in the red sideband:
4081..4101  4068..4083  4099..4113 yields -1.9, 14.3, 13.3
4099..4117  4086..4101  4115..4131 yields 1.9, 15.3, 15.8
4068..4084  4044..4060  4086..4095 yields 1.0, 14.1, 16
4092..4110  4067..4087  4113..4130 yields 1.6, 14.3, 15.8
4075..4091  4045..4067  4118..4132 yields -0.3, 14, 15.7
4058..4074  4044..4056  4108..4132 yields 0.5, 14.1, 15.6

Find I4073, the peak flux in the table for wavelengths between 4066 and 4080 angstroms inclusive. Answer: 16.1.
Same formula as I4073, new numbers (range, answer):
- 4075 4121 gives 17.9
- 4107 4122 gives 17.1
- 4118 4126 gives 17.2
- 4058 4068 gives 15.1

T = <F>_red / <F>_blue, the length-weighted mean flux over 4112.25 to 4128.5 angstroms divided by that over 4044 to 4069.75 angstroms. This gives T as 1.12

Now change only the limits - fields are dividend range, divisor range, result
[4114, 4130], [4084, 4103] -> 1.07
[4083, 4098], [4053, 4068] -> 1.10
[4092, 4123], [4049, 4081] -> 1.01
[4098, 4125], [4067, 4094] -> 0.97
